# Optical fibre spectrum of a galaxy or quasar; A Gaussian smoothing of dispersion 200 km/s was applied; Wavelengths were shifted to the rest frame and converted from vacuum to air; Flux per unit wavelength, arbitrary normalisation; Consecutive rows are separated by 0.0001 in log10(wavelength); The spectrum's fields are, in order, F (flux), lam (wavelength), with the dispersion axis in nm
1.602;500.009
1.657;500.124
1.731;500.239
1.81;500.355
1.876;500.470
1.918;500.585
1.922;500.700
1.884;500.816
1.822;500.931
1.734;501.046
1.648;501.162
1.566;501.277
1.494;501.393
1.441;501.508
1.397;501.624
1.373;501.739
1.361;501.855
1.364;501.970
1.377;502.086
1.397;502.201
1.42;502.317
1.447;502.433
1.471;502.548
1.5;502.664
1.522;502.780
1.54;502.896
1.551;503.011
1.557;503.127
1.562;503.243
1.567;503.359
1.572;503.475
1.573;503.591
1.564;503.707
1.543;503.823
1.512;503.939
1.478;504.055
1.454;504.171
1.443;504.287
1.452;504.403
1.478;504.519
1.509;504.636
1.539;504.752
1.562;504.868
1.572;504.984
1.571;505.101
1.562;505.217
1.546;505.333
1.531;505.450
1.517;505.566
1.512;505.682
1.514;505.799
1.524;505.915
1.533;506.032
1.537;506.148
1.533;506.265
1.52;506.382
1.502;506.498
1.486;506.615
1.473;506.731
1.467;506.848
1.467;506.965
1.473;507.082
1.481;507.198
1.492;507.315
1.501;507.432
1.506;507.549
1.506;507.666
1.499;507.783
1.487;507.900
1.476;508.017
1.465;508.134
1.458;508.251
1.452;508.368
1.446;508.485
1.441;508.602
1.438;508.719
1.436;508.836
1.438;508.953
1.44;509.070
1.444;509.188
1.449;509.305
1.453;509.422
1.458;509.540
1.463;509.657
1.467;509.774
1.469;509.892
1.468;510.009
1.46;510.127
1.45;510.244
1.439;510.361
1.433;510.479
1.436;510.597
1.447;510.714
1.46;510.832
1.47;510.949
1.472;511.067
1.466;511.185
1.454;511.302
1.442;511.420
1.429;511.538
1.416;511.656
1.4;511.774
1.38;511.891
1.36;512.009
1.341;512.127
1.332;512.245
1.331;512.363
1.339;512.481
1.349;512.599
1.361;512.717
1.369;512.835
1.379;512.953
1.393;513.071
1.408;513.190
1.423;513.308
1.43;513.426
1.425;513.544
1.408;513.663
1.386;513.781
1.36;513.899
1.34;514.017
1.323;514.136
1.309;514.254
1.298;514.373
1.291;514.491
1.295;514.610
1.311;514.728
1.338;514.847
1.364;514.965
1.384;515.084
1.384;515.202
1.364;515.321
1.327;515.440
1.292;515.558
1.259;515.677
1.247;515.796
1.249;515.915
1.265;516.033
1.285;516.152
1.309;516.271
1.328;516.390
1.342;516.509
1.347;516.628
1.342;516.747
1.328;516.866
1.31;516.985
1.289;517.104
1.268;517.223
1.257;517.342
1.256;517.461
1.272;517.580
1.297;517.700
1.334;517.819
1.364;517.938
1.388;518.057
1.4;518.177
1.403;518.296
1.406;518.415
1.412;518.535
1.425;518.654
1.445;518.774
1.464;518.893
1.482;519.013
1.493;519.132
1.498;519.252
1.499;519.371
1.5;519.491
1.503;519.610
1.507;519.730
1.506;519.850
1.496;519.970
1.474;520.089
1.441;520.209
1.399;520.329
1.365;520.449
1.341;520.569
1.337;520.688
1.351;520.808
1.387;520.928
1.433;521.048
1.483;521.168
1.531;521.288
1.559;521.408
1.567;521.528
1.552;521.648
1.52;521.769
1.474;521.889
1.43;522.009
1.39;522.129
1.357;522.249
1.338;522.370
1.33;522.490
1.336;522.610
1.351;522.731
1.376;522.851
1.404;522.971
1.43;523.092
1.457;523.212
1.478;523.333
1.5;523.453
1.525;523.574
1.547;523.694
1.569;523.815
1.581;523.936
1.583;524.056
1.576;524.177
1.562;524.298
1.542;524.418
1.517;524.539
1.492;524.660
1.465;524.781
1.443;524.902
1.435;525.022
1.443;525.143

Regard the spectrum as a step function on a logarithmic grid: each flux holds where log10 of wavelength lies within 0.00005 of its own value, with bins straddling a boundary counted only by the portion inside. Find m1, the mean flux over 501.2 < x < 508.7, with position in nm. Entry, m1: 1.49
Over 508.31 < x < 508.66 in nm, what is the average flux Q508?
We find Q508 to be 1.45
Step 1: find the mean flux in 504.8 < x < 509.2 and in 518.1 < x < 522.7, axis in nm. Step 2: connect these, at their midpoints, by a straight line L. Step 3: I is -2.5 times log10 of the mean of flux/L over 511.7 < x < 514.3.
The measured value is 0.08 mag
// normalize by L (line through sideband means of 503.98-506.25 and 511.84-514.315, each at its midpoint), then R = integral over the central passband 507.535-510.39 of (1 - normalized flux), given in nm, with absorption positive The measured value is -0.03 nm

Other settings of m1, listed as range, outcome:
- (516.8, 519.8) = 1.39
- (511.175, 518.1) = 1.34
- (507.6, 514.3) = 1.42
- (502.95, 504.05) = 1.55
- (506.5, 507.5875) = 1.48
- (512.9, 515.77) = 1.35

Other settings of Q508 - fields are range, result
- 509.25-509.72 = 1.46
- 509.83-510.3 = 1.46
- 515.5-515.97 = 1.26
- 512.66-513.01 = 1.37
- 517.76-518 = 1.35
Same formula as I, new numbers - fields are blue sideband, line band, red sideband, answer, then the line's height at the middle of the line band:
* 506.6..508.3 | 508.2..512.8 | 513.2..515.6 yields 0.00 mag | 1.43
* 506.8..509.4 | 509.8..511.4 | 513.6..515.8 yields -0.03 mag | 1.42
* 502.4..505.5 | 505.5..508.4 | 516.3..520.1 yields 0.00 mag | 1.5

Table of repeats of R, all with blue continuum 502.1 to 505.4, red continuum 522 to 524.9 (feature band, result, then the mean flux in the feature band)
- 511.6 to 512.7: 0.098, 1.36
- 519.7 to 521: 0.049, 1.42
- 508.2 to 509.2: 0.039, 1.44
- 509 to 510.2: 0.034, 1.46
